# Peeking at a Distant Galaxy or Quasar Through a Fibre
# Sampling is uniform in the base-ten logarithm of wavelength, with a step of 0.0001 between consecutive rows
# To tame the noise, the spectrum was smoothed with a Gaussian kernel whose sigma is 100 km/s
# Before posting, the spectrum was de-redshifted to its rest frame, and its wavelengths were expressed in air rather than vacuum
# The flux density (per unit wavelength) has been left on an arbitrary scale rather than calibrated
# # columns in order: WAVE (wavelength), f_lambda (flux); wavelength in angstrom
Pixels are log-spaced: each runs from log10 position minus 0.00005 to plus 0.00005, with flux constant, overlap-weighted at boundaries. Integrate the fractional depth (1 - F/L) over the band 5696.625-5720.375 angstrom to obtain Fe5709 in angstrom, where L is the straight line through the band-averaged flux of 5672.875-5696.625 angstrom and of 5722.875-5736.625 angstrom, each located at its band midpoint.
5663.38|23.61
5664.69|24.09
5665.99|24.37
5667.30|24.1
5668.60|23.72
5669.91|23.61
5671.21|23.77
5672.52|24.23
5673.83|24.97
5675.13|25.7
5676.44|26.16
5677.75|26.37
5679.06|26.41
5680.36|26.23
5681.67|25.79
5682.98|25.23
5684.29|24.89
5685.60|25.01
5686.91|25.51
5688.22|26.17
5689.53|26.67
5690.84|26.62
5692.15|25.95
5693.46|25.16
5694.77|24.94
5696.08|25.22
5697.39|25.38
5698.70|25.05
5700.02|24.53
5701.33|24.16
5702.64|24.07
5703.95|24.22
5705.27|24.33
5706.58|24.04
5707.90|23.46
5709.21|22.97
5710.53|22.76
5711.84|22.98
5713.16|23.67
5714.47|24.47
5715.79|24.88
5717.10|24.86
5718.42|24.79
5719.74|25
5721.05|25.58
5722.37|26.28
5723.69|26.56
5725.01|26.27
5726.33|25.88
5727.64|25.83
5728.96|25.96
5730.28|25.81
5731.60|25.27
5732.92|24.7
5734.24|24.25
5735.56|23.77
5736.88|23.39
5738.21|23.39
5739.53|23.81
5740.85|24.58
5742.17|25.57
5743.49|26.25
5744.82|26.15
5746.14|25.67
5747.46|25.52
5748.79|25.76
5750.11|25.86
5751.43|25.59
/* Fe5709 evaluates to 1.24 angstrom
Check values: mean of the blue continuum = 25.7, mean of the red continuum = 25.4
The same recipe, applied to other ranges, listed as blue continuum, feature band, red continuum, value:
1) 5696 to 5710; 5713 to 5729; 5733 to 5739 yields -0.95 angstrom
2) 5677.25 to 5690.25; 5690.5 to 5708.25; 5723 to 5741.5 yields 0.53 angstrom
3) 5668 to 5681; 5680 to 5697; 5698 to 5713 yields -0.75 angstrom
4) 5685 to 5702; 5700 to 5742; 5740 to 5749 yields 1.52 angstrom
